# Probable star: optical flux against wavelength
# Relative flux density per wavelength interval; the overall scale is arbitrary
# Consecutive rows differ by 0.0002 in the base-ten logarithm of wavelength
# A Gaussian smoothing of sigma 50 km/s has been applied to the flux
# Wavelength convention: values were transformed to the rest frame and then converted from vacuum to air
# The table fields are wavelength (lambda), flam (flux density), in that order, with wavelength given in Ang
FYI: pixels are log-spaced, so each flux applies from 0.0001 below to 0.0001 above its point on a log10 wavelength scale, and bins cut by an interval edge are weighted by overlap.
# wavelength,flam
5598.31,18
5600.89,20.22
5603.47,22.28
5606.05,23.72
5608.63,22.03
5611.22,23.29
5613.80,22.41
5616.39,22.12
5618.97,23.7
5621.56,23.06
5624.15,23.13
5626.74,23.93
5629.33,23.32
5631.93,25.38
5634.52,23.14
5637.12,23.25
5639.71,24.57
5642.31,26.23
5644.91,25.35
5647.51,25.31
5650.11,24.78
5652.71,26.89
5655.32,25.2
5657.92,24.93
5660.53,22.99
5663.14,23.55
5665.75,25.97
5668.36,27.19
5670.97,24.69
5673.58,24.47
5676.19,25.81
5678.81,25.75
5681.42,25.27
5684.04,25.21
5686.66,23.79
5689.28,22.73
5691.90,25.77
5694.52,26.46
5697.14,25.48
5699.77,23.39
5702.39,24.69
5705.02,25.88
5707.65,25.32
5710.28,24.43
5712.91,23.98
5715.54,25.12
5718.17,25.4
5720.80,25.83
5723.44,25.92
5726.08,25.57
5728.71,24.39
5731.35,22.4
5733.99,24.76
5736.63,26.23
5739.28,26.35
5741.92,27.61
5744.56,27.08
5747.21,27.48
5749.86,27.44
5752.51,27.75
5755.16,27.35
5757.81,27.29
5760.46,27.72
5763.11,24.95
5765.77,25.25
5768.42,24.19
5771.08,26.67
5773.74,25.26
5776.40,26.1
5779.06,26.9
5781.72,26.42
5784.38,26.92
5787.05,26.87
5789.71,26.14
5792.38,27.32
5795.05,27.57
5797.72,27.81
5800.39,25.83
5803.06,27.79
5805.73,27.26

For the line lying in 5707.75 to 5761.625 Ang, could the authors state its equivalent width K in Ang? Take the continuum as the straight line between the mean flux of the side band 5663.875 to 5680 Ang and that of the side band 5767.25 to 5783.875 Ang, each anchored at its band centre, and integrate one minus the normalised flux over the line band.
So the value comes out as -0.3 Ang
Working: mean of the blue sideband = 25.6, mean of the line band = 26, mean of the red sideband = 26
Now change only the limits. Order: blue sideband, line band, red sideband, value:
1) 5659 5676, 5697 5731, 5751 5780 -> 0.82 Ang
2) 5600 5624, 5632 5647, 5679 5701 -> -0.79 Ang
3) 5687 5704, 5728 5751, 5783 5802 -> -0.24 Ang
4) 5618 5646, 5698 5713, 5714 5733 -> 0.05 Ang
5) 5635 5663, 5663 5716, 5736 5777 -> 0.94 Ang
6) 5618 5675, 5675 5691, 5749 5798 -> 0.25 Ang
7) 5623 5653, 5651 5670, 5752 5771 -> -0.28 Ang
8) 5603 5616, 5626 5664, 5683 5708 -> -1.62 Ang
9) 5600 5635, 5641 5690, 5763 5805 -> -2.24 Ang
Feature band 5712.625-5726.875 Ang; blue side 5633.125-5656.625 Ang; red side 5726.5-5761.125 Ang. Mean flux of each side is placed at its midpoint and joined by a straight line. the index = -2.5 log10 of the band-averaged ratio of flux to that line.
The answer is 0.028 mag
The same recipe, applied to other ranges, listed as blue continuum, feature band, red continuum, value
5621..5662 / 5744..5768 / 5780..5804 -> -0.02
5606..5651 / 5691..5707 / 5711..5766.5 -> 0.00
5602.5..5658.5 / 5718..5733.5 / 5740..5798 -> 0.04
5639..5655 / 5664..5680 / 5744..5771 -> 0.01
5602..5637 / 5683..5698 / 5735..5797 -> 0.00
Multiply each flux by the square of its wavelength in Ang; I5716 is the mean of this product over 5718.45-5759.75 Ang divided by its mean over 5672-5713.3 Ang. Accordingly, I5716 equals 1.07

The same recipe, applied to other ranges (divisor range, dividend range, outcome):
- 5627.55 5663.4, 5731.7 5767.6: 1.12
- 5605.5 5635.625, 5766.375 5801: 1.20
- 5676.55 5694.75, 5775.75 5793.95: 1.11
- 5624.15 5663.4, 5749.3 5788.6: 1.13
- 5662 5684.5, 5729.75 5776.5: 1.06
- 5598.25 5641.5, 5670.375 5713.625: 1.11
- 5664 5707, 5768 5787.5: 1.08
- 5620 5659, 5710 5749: 1.07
